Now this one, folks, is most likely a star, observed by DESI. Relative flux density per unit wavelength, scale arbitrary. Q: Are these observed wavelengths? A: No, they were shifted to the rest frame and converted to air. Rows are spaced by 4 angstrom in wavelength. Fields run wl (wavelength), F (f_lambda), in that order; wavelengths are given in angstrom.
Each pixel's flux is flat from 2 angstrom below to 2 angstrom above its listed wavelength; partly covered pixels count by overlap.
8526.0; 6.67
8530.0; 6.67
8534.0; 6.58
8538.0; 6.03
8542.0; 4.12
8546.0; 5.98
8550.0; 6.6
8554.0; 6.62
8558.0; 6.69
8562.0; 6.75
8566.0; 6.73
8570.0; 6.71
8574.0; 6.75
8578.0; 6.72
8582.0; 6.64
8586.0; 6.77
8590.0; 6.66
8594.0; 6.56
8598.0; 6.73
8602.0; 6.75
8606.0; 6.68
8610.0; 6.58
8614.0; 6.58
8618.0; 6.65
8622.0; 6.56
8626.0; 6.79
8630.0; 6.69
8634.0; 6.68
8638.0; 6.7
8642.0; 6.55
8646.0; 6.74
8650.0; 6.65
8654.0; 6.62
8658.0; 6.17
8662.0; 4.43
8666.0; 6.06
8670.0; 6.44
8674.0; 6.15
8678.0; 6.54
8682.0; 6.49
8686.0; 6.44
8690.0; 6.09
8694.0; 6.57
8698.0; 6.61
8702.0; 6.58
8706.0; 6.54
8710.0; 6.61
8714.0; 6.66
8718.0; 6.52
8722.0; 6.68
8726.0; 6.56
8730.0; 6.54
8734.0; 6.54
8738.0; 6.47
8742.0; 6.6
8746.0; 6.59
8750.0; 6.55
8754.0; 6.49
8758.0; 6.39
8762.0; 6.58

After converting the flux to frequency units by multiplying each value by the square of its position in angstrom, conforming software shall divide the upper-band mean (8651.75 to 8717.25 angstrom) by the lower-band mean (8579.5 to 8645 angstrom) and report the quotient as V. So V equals 1.0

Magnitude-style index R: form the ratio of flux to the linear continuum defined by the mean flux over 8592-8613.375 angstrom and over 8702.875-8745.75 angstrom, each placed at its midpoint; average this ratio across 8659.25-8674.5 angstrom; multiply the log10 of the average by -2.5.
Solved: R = 0.151 mag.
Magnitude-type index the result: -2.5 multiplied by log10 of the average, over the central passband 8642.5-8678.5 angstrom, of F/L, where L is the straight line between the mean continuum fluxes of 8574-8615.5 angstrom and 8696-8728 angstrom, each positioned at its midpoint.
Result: 0.073 mag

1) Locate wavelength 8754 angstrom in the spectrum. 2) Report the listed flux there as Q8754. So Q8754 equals 6.49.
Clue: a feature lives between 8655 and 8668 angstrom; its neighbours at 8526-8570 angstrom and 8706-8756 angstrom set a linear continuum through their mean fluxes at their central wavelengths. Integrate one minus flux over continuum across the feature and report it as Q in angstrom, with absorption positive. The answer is 1.7 angstrom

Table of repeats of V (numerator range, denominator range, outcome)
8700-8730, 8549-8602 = 1.02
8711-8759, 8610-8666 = 1.04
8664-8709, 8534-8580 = 1.04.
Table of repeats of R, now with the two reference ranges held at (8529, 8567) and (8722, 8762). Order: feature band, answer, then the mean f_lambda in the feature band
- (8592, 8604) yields -0.06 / 6.68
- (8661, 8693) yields 0.05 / 6.15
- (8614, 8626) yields -0.05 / 6.63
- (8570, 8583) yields -0.07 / 6.71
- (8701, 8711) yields -0.01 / 6.57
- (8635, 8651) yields -0.04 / 6.66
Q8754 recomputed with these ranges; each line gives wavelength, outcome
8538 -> 6.03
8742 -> 6.6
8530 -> 6.67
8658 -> 6.17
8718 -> 6.52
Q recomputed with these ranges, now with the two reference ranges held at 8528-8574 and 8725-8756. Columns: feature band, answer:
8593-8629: -1.4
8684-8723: -0.1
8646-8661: 0.2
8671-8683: 0.2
